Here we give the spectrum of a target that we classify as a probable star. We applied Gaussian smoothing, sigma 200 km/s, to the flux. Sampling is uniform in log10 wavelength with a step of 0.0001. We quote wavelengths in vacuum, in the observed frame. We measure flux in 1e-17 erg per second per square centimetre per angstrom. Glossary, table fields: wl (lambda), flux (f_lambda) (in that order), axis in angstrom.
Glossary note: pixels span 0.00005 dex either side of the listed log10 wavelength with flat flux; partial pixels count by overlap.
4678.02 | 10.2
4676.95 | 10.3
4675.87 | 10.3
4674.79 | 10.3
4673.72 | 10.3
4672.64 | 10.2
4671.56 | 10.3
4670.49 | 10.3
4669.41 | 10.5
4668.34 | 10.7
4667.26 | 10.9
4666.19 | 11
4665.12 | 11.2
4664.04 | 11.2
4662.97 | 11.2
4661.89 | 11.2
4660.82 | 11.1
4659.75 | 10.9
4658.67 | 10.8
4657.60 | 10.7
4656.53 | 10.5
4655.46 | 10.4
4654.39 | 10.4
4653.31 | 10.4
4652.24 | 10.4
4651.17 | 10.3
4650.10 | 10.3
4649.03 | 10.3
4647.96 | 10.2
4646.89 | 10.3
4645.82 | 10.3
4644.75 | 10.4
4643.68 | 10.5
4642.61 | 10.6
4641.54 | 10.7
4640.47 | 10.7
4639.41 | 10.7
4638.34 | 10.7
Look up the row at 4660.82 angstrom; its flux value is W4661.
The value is 11.1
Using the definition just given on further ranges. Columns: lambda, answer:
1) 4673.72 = 10.3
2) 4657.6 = 10.7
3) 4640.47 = 10.7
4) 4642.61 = 10.6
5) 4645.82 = 10.3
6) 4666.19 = 11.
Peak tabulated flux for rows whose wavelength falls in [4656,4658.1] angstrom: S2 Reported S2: 10.7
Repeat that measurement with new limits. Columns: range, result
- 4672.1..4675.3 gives 10.3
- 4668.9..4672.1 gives 10.5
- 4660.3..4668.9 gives 11.2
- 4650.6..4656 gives 10.4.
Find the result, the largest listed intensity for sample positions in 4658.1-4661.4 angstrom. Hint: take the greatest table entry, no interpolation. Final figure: 11.1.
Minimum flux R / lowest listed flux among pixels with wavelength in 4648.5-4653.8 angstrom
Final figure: 10.3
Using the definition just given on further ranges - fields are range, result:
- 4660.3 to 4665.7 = 11.1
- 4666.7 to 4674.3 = 10.2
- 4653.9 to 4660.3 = 10.4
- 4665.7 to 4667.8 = 10.9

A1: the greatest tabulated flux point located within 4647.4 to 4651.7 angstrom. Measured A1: 10.3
